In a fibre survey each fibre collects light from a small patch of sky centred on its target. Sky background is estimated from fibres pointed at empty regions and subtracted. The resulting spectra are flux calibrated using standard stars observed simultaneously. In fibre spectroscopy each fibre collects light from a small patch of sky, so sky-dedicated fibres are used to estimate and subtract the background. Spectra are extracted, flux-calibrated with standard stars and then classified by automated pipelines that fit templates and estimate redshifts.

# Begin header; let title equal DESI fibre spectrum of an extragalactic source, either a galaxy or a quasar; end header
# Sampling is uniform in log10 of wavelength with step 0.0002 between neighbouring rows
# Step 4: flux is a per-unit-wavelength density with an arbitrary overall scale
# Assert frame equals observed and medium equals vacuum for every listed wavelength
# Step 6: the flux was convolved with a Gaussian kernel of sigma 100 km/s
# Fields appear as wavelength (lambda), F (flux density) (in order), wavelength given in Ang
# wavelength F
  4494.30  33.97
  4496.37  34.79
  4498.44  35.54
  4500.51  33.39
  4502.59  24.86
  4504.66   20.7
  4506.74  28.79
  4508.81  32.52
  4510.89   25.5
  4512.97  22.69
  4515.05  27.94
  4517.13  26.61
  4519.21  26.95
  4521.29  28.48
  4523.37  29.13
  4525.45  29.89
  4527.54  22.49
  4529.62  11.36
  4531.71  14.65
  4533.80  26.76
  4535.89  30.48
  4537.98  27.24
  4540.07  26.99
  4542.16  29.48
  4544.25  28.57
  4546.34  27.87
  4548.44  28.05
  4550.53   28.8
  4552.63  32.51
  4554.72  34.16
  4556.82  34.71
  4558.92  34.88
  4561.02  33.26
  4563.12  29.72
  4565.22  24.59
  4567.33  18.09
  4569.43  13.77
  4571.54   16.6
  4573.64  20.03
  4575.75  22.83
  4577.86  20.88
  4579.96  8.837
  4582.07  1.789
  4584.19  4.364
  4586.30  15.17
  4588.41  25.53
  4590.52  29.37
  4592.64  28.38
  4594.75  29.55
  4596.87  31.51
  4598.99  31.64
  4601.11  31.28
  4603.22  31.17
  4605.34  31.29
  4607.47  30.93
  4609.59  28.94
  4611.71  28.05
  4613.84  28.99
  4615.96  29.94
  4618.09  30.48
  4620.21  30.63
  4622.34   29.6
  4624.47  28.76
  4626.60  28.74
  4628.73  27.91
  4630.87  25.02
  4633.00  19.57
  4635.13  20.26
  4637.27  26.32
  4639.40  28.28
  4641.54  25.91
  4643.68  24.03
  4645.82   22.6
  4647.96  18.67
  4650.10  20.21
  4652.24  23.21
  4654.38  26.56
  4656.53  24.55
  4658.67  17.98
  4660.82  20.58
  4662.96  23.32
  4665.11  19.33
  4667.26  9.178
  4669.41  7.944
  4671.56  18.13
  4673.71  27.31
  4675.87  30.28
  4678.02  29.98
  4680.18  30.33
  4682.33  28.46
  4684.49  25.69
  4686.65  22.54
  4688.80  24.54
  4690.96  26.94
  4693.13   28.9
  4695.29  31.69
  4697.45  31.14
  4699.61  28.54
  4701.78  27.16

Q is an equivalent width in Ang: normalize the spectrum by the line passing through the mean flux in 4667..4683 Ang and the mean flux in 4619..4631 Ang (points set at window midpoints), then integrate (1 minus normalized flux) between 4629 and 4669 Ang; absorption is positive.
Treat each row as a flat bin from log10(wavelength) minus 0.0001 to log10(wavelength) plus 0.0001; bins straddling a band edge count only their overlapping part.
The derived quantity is 6.62 Ang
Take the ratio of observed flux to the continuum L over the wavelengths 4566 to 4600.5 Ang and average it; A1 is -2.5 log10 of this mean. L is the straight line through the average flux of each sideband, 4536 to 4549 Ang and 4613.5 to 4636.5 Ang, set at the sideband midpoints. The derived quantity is 0.35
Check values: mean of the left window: 28.2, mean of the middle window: 20.1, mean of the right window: 27.2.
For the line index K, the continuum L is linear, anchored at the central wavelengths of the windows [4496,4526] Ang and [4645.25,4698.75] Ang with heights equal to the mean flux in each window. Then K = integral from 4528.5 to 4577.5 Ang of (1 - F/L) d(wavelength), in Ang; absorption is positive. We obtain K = 2.39 Ang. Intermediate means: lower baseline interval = 28.4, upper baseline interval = 23.6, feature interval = 25.8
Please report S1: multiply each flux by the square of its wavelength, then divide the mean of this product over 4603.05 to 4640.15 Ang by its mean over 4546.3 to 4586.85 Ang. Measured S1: 1.3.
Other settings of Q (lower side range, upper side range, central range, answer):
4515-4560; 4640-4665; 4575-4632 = -2.56 Ang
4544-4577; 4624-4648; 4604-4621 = -3.02 Ang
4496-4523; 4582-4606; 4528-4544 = 1.86 Ang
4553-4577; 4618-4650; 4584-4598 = 0.58 Ang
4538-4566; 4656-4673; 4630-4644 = -2.40 Ang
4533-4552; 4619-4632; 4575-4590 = 7.31 Ang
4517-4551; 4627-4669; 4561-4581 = 3.71 Ang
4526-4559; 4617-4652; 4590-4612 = -3.56 Ang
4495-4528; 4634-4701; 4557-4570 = 0.06 Ang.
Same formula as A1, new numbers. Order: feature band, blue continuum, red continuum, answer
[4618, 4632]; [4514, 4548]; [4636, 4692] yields -0.19 mag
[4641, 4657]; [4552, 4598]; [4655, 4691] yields -0.01 mag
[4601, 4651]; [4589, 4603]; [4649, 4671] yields -0.07 mag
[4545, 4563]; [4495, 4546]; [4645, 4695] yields -0.21 mag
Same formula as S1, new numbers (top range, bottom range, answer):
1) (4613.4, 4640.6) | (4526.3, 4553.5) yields 1.10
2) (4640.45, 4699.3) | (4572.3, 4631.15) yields 0.96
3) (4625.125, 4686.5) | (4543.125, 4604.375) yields 0.97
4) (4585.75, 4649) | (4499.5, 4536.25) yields 1.12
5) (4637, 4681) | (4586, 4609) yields 0.79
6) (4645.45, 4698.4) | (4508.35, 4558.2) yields 0.92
